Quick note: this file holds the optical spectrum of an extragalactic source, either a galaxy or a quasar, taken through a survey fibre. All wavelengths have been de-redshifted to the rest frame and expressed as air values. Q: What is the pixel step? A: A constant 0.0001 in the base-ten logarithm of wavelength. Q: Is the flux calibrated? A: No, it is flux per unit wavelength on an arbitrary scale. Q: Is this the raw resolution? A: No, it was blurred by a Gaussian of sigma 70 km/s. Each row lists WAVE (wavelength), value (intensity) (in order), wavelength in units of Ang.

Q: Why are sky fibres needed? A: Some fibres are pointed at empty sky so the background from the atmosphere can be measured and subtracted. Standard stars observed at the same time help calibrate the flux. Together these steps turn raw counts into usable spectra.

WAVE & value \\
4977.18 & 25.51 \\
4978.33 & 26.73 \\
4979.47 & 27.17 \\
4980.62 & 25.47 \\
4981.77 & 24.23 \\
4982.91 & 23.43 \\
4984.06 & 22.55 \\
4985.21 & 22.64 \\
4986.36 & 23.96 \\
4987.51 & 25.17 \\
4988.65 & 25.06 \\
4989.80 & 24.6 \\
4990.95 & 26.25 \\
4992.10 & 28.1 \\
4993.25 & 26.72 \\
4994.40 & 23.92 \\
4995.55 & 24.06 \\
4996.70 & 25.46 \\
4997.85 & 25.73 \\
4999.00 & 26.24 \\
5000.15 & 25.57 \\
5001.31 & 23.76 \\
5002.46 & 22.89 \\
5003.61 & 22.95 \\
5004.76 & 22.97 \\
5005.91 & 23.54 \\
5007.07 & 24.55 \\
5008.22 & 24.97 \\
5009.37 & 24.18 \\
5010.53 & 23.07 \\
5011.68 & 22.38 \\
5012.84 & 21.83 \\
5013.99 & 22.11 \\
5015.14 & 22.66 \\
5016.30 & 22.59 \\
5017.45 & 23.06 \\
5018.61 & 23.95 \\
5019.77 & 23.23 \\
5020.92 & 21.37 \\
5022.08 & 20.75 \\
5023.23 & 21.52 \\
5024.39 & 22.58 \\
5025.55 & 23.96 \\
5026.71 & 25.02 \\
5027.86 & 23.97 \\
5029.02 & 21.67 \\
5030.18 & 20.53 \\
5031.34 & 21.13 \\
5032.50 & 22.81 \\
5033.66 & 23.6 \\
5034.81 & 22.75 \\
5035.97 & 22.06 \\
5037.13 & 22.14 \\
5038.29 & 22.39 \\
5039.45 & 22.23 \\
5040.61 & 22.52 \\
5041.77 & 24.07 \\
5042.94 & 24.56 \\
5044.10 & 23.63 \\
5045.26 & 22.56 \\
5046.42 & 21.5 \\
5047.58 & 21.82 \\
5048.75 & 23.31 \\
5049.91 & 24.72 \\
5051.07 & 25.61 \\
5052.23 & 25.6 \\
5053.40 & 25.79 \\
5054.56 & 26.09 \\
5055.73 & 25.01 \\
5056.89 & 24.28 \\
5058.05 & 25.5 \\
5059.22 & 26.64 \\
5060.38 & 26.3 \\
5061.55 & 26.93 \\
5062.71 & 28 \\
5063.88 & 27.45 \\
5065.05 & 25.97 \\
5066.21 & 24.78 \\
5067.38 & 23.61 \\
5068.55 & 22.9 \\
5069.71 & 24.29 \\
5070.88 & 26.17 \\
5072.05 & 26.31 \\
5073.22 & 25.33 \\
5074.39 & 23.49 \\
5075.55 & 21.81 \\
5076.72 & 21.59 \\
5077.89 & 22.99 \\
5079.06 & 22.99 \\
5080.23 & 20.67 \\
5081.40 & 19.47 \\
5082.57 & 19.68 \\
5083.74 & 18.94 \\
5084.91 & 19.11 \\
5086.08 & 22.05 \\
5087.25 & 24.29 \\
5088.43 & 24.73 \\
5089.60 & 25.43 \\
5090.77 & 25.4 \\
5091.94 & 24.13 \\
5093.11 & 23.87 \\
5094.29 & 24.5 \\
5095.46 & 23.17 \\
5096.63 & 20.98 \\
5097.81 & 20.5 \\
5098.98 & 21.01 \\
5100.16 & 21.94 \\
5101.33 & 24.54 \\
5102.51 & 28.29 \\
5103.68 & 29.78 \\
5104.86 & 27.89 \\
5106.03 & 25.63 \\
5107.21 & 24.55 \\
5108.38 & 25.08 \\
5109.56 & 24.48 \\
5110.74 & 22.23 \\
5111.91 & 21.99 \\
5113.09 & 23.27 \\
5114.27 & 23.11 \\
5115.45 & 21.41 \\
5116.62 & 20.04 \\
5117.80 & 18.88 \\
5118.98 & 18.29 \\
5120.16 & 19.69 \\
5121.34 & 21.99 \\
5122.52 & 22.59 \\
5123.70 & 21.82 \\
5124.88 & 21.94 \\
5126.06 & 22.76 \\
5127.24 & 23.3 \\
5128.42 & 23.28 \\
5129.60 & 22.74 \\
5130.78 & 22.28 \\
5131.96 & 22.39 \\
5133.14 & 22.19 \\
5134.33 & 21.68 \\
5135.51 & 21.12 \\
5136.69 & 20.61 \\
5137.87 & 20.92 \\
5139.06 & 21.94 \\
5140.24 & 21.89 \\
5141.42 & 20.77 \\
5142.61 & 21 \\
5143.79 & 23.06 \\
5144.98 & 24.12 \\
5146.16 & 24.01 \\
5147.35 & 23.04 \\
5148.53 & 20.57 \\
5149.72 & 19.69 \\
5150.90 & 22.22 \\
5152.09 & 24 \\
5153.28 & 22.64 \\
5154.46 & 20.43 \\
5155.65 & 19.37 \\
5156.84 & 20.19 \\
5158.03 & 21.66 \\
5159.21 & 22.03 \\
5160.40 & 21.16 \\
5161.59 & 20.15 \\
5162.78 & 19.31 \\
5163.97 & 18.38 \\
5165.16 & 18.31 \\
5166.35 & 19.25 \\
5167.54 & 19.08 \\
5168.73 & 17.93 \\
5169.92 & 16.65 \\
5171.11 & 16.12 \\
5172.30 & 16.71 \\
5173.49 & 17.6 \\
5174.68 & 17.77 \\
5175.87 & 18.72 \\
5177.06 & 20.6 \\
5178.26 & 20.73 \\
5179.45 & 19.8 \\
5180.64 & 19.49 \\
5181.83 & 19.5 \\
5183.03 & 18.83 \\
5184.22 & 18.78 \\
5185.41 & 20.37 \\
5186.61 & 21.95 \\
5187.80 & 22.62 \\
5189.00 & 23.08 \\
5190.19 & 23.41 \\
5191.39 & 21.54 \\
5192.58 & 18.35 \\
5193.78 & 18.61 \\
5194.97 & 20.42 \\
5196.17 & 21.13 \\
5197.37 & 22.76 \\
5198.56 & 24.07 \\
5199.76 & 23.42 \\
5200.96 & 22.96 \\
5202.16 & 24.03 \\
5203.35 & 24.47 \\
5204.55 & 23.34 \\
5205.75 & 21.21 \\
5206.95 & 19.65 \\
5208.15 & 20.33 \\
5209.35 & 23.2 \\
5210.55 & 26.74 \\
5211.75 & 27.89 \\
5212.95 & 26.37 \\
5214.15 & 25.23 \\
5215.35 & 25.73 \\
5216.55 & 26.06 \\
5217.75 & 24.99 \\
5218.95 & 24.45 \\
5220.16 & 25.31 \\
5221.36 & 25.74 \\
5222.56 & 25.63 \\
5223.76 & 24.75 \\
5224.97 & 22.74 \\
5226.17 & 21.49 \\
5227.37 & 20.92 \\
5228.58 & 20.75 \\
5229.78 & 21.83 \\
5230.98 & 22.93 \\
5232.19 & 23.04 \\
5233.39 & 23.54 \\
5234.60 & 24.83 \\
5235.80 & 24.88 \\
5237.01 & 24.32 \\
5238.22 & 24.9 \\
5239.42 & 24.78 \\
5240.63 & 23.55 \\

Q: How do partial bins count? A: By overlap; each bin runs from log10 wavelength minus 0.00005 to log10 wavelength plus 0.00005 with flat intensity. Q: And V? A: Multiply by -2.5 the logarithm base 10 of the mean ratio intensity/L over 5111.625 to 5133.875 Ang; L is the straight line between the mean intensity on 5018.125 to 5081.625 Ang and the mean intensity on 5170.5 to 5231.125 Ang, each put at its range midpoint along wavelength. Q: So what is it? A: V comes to 0.05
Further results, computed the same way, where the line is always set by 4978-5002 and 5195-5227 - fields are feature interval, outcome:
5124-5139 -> 0.10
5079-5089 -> 0.16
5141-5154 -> 0.09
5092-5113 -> 0.02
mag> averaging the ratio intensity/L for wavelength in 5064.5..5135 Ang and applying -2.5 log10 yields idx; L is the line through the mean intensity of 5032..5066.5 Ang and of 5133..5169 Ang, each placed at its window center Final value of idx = -0.01 mag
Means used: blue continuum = 24.4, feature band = 23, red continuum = 21.1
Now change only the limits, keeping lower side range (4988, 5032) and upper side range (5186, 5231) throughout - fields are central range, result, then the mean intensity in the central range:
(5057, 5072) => -0.096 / 25.7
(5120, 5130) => 0.049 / 22.3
